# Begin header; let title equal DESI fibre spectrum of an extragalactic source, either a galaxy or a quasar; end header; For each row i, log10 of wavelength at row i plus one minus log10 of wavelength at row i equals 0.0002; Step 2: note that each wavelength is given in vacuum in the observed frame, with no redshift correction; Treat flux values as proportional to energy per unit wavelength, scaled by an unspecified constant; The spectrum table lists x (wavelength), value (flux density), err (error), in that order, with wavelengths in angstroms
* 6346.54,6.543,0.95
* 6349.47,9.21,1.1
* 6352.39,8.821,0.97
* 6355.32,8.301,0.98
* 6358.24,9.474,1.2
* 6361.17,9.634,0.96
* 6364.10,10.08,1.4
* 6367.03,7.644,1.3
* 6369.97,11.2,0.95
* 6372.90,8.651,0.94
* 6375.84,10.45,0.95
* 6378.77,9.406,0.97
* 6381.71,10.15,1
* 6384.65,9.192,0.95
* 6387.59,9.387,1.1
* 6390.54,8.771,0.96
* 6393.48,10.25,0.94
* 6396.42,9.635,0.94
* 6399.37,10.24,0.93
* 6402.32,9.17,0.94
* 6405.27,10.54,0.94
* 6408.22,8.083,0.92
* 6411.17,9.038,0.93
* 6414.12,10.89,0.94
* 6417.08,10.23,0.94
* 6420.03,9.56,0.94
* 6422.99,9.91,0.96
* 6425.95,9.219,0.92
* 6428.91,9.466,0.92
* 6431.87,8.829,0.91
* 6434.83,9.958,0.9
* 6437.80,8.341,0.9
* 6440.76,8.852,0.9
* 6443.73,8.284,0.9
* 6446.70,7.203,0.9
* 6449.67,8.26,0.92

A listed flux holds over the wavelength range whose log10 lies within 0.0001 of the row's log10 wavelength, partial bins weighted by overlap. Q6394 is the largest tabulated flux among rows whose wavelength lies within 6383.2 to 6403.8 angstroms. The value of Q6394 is 10.25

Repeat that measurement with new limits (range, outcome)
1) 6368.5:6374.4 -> 11.2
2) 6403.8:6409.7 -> 10.54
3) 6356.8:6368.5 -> 10.08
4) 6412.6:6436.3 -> 10.89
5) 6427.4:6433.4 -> 9.466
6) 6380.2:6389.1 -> 10.15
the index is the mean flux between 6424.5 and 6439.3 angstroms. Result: 9.16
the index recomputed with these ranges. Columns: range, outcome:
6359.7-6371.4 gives 9.63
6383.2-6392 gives 9.11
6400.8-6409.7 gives 9.27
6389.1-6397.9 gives 9.56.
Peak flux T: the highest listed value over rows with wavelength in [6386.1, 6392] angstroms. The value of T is 9.387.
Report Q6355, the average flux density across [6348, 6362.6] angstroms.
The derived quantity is 9.09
